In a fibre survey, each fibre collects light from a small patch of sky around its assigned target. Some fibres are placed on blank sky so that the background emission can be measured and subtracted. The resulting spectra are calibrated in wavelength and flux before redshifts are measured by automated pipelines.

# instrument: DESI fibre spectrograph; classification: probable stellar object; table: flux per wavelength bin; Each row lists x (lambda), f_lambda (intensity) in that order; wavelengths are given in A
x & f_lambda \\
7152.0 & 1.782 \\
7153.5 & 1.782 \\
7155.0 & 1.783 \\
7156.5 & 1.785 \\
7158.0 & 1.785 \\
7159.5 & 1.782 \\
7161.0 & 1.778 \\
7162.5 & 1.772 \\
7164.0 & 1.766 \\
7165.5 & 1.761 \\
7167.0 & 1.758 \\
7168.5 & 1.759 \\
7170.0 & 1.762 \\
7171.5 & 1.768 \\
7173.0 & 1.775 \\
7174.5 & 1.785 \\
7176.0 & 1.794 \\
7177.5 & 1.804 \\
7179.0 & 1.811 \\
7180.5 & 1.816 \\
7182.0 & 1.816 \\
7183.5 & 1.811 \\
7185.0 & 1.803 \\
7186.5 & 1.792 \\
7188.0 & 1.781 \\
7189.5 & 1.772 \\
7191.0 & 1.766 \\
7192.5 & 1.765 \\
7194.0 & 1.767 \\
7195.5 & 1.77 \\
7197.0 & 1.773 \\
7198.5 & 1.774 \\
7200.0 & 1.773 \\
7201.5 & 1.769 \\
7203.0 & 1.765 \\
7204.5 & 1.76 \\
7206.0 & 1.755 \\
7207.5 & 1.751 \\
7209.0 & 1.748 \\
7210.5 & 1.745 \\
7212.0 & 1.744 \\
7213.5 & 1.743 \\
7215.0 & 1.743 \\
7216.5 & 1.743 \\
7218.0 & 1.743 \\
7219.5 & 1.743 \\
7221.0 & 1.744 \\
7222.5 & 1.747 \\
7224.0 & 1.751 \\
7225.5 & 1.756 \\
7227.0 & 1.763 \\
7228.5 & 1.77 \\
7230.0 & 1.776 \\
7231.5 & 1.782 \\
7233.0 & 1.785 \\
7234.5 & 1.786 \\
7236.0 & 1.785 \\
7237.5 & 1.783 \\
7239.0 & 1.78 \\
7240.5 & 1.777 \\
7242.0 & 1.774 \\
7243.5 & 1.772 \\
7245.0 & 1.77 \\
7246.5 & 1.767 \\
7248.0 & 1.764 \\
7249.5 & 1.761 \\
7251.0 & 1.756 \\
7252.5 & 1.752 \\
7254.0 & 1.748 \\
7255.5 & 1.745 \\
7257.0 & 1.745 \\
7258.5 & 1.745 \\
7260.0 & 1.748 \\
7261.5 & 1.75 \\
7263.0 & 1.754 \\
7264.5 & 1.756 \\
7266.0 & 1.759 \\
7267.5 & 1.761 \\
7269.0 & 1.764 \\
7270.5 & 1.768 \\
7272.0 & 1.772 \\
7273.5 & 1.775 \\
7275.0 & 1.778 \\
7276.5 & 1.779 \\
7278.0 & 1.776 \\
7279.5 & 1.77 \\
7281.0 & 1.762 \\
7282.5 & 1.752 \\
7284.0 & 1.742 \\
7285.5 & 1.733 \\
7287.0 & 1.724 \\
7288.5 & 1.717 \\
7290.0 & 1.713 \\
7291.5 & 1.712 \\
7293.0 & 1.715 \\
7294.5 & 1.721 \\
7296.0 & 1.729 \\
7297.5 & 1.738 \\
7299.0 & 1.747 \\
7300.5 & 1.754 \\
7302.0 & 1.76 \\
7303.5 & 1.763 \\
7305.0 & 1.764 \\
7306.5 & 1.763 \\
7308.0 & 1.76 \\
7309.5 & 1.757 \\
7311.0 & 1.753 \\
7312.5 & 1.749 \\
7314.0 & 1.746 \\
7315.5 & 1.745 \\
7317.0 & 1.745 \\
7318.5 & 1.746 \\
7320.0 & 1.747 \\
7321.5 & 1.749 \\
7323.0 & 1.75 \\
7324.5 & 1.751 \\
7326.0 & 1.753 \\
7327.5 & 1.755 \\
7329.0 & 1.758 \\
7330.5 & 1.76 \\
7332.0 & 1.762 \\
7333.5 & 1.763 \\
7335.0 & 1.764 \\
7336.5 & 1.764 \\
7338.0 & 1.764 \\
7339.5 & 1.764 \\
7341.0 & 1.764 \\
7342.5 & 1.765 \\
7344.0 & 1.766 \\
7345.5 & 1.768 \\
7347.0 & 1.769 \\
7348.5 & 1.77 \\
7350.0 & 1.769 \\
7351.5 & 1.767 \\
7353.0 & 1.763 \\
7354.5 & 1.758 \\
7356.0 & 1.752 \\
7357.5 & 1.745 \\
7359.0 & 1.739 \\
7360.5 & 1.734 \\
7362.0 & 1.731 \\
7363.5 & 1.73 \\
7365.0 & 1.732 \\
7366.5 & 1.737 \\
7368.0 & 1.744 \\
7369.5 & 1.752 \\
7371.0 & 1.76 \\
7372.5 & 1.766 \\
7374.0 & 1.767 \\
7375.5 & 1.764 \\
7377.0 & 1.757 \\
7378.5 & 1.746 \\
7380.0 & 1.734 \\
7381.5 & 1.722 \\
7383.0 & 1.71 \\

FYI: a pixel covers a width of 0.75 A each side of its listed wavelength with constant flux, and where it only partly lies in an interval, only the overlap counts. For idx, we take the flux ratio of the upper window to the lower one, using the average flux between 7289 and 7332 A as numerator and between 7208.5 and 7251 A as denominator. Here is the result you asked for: 0.99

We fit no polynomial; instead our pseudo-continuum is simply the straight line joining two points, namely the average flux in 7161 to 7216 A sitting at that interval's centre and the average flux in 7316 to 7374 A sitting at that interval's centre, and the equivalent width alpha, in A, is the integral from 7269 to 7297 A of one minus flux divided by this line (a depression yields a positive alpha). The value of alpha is 0.2 A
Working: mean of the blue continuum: 1.77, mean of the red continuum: 1.75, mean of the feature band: 1.75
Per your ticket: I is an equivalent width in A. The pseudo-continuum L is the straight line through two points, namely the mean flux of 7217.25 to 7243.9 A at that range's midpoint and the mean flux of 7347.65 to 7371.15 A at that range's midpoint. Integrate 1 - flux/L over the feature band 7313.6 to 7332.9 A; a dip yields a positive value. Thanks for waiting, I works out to 0.0 A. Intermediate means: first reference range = 1.77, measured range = 1.75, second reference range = 1.75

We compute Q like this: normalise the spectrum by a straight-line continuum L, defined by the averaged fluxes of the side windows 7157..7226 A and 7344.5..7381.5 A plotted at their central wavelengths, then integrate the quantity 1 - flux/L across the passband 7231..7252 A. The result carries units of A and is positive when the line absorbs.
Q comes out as -0.1 A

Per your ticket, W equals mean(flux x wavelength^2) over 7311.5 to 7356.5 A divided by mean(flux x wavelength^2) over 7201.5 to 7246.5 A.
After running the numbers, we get 1.0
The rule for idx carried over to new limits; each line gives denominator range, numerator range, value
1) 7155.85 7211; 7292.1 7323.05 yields 0.98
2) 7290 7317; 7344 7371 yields 1.00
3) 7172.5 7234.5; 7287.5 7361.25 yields 0.99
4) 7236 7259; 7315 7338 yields 0.99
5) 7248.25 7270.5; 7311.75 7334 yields 1.00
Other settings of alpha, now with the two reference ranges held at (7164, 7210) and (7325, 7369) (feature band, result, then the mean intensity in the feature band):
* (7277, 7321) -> 0.4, 1.75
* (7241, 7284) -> 0.1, 1.76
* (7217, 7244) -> 0.1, 1.77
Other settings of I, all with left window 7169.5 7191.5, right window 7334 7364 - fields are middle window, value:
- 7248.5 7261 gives 0.2 A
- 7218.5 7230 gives 0.2 A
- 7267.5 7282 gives 0.0 A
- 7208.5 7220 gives 0.3 A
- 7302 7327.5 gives 0.2 A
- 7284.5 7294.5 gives 0.3 A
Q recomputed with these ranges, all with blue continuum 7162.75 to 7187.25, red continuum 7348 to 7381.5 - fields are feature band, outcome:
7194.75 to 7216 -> 0.3 A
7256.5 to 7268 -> 0.1 A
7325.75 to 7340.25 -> 0.0 A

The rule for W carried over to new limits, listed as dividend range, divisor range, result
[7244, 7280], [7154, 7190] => 1.01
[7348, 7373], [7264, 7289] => 1.02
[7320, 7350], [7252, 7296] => 1.02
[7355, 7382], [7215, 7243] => 1.03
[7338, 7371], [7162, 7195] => 1.03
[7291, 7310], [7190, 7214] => 1.02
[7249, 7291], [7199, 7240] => 1.01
